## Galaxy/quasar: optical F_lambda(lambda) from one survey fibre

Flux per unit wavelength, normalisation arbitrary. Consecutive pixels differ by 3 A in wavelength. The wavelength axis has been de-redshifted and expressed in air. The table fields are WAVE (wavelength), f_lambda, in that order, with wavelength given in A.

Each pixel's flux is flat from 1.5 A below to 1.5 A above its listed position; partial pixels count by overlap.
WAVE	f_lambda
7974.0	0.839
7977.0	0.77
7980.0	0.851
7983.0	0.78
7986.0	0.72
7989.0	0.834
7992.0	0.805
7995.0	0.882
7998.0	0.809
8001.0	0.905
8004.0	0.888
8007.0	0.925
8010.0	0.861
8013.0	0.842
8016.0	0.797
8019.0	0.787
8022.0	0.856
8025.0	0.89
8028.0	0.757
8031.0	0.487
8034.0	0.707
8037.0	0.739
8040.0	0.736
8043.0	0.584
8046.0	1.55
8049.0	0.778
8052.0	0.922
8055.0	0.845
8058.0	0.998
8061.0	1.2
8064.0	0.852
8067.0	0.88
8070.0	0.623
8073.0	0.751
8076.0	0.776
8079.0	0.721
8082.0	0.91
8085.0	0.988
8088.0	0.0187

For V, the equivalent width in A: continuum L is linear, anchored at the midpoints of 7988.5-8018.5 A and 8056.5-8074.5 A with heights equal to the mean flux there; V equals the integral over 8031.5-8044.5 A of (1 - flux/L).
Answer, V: 2.91 A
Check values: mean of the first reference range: 0.853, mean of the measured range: 0.676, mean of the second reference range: 0.884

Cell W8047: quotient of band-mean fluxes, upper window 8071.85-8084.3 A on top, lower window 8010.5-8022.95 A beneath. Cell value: 0.98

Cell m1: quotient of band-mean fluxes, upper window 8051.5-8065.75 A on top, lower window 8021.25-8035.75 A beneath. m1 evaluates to 1.32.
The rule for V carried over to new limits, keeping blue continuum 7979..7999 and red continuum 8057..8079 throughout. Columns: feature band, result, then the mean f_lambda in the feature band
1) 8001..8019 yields -0.82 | 0.86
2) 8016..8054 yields 0.98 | 0.816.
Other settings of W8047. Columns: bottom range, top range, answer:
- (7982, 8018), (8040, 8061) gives 1.13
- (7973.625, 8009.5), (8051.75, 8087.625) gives 1.01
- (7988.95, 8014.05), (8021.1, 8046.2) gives 0.89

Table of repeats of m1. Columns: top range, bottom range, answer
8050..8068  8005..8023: 1.12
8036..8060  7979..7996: 1.12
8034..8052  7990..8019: 1.02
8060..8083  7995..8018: 0.96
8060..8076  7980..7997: 1.04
